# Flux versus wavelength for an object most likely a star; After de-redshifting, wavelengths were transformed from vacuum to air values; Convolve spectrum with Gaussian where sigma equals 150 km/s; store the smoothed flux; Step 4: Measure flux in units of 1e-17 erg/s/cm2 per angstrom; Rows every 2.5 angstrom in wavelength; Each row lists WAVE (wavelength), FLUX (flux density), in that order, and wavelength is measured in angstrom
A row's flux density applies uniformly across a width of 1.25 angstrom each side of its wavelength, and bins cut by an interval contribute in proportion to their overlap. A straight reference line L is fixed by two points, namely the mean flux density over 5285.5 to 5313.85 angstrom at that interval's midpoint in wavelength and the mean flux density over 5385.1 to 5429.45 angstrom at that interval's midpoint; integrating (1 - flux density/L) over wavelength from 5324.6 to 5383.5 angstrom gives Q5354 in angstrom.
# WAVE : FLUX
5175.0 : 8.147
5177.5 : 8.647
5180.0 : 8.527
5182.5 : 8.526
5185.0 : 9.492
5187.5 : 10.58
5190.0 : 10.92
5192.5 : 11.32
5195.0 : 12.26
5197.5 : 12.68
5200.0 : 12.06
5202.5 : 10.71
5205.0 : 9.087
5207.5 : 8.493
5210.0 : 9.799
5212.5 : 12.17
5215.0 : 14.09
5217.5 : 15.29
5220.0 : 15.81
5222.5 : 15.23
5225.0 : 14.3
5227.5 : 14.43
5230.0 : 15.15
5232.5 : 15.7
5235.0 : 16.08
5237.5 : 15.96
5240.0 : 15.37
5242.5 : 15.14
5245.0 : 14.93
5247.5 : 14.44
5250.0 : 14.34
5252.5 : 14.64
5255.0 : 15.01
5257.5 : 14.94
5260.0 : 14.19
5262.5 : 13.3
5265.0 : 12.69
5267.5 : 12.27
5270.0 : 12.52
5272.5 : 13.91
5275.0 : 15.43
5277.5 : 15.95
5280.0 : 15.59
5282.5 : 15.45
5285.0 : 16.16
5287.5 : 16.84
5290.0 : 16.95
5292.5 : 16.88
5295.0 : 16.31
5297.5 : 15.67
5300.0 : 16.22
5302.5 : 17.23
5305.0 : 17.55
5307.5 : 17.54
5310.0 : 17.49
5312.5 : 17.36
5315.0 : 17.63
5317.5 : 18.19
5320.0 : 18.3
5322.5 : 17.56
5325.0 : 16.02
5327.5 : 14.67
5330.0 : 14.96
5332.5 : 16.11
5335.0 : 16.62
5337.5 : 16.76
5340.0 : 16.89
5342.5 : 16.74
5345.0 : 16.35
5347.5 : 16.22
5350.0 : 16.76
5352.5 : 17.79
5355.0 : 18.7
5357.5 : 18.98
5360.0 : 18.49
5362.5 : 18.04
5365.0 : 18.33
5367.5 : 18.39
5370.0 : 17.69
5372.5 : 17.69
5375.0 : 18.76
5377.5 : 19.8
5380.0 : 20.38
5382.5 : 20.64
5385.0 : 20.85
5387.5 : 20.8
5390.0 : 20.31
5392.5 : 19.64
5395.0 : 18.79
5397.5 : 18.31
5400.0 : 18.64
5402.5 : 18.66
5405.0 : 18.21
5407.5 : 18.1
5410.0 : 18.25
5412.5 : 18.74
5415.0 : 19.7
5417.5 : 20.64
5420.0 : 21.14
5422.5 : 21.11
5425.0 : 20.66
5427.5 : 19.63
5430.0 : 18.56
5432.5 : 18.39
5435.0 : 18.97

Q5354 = 2.1 angstrom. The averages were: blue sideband 16.9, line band 17.6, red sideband 19.5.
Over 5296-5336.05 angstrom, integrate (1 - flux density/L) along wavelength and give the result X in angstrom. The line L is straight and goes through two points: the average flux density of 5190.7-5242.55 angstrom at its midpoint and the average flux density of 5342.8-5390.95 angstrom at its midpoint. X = 0.0 angstrom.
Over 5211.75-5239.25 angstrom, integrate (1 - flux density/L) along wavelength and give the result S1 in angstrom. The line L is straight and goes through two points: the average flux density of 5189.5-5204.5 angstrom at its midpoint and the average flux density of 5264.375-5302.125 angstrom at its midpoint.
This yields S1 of -4.6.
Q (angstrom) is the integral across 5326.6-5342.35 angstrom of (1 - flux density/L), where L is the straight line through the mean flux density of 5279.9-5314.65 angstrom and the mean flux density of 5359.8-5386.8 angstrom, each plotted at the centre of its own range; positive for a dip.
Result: 1.6 angstrom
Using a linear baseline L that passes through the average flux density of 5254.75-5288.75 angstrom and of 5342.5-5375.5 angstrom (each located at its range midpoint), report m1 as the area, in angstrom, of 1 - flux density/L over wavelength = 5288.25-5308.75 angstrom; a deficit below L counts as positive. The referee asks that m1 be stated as -1.6 angstrom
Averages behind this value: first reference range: 14.6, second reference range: 17.8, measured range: 16.8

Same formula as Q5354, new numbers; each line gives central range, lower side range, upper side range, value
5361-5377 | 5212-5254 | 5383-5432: 0.2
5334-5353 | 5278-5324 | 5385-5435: 1.2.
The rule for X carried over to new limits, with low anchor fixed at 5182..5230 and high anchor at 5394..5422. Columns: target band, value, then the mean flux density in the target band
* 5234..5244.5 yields -1.8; 15.6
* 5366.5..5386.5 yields -1.5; 19.3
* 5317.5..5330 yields -0.4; 16.6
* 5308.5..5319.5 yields -1.3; 17.7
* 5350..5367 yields -0.9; 18.3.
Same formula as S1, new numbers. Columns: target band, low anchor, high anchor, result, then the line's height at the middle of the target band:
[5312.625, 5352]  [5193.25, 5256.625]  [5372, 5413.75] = 1.2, 17.2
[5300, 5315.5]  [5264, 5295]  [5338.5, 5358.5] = -1.3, 16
